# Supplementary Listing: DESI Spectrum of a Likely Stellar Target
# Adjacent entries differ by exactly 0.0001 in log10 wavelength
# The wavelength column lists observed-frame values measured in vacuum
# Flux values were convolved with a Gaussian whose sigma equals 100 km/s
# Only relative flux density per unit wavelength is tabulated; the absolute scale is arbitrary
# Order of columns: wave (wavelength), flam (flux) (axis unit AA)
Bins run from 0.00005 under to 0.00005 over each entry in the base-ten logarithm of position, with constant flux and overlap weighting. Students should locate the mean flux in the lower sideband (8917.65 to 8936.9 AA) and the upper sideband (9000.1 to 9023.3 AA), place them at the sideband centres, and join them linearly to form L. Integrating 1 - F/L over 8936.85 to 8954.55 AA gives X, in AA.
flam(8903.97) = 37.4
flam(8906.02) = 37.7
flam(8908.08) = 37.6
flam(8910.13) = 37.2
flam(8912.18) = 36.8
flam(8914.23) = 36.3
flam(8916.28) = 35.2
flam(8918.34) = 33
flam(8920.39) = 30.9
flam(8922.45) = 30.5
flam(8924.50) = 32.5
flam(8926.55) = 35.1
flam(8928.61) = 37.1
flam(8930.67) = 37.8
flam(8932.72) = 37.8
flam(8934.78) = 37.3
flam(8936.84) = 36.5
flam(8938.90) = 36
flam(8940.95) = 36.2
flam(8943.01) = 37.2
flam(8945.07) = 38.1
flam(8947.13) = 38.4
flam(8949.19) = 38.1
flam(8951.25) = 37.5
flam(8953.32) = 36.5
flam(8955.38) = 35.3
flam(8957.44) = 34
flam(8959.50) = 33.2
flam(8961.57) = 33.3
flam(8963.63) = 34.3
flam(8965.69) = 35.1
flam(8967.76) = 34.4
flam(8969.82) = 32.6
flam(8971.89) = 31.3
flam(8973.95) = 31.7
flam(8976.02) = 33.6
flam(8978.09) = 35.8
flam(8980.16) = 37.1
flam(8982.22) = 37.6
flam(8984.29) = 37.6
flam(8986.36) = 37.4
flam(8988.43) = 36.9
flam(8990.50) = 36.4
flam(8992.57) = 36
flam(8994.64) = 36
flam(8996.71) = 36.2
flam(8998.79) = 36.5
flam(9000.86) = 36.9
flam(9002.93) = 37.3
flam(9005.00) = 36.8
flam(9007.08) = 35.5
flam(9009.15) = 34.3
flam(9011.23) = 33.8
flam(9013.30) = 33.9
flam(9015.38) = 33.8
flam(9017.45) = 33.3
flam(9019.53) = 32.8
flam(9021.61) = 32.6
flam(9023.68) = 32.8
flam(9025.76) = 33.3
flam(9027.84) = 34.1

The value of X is -1.24 AA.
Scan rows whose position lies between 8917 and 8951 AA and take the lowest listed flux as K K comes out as 30.5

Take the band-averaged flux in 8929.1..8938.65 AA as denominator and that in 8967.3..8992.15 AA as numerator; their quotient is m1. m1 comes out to 0.95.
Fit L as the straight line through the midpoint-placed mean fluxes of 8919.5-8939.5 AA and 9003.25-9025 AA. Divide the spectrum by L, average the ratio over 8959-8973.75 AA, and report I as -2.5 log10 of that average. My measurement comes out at 0.04 mag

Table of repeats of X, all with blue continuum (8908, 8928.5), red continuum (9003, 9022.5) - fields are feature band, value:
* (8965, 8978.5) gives 0.4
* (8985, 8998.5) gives -0.9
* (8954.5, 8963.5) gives 0.1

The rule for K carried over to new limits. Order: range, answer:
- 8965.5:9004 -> 31.3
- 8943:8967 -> 33.2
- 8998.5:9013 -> 33.8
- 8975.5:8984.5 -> 33.6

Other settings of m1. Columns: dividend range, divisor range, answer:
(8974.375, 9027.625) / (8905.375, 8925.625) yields 1.02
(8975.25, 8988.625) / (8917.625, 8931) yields 1.09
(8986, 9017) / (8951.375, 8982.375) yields 1.04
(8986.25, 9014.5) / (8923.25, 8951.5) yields 0.98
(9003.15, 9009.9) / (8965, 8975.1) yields 1.09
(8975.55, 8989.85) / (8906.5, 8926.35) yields 1.06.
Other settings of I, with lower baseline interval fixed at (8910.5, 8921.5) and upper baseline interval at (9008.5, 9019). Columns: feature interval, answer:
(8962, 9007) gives -0.05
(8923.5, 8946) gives -0.06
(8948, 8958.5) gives -0.06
